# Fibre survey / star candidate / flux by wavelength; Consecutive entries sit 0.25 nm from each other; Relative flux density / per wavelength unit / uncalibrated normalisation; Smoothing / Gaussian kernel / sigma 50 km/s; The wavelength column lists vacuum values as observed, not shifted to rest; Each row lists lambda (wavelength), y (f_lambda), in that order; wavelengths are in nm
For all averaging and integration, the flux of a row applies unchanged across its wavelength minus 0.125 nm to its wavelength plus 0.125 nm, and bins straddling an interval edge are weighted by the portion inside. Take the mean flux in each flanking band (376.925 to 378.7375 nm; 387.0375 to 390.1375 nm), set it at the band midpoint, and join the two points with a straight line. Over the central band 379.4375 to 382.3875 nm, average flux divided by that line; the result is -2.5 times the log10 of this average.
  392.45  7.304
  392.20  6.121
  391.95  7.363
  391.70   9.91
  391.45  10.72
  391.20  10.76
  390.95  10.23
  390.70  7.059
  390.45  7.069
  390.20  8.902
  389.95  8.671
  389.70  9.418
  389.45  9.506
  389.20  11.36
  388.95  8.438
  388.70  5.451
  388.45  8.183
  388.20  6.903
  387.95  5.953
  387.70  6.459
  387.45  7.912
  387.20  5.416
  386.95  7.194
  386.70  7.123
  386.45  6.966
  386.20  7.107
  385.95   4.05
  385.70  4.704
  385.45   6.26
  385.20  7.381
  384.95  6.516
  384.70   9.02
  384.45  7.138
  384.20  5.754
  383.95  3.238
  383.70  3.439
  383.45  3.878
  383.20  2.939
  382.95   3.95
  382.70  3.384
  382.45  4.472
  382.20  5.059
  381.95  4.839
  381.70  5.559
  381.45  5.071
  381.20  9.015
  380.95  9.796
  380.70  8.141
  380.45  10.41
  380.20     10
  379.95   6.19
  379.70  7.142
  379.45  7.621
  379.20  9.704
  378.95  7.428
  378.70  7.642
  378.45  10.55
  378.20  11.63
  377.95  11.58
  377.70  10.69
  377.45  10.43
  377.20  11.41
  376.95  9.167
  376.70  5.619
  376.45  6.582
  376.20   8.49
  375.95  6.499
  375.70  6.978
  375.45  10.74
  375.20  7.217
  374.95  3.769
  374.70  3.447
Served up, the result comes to 0.32 mag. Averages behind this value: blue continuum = 10.6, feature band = 7.33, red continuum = 7.82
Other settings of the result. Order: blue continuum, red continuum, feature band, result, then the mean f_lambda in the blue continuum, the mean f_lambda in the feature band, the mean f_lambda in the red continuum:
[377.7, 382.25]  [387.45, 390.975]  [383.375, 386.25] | 0.39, 8.31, 5.7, 8.05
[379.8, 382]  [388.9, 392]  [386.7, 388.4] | 0.29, 7.76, 6.74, 9.25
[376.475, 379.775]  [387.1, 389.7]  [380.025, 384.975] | 0.38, 9.23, 6.07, 7.67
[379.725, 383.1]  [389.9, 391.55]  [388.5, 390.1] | -0.01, 6.6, 8.78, 9.05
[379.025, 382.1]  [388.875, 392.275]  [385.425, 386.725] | 0.38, 7.76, 5.93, 9.02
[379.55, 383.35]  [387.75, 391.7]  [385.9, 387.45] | 0.19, 6.39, 6.55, 8.58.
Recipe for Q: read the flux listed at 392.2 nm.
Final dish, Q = 6.121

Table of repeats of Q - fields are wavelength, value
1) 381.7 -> 5.559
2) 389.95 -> 8.671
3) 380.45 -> 10.41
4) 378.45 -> 10.55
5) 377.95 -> 11.58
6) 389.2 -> 11.36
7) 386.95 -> 7.194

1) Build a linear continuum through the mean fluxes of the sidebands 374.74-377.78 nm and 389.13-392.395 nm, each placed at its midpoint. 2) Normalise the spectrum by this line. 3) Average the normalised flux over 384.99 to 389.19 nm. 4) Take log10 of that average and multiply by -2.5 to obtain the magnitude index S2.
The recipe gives 0.28 mag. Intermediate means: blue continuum 7.96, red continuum 8.93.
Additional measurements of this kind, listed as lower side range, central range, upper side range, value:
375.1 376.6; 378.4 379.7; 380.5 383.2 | -0.23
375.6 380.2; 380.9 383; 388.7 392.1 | 0.49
